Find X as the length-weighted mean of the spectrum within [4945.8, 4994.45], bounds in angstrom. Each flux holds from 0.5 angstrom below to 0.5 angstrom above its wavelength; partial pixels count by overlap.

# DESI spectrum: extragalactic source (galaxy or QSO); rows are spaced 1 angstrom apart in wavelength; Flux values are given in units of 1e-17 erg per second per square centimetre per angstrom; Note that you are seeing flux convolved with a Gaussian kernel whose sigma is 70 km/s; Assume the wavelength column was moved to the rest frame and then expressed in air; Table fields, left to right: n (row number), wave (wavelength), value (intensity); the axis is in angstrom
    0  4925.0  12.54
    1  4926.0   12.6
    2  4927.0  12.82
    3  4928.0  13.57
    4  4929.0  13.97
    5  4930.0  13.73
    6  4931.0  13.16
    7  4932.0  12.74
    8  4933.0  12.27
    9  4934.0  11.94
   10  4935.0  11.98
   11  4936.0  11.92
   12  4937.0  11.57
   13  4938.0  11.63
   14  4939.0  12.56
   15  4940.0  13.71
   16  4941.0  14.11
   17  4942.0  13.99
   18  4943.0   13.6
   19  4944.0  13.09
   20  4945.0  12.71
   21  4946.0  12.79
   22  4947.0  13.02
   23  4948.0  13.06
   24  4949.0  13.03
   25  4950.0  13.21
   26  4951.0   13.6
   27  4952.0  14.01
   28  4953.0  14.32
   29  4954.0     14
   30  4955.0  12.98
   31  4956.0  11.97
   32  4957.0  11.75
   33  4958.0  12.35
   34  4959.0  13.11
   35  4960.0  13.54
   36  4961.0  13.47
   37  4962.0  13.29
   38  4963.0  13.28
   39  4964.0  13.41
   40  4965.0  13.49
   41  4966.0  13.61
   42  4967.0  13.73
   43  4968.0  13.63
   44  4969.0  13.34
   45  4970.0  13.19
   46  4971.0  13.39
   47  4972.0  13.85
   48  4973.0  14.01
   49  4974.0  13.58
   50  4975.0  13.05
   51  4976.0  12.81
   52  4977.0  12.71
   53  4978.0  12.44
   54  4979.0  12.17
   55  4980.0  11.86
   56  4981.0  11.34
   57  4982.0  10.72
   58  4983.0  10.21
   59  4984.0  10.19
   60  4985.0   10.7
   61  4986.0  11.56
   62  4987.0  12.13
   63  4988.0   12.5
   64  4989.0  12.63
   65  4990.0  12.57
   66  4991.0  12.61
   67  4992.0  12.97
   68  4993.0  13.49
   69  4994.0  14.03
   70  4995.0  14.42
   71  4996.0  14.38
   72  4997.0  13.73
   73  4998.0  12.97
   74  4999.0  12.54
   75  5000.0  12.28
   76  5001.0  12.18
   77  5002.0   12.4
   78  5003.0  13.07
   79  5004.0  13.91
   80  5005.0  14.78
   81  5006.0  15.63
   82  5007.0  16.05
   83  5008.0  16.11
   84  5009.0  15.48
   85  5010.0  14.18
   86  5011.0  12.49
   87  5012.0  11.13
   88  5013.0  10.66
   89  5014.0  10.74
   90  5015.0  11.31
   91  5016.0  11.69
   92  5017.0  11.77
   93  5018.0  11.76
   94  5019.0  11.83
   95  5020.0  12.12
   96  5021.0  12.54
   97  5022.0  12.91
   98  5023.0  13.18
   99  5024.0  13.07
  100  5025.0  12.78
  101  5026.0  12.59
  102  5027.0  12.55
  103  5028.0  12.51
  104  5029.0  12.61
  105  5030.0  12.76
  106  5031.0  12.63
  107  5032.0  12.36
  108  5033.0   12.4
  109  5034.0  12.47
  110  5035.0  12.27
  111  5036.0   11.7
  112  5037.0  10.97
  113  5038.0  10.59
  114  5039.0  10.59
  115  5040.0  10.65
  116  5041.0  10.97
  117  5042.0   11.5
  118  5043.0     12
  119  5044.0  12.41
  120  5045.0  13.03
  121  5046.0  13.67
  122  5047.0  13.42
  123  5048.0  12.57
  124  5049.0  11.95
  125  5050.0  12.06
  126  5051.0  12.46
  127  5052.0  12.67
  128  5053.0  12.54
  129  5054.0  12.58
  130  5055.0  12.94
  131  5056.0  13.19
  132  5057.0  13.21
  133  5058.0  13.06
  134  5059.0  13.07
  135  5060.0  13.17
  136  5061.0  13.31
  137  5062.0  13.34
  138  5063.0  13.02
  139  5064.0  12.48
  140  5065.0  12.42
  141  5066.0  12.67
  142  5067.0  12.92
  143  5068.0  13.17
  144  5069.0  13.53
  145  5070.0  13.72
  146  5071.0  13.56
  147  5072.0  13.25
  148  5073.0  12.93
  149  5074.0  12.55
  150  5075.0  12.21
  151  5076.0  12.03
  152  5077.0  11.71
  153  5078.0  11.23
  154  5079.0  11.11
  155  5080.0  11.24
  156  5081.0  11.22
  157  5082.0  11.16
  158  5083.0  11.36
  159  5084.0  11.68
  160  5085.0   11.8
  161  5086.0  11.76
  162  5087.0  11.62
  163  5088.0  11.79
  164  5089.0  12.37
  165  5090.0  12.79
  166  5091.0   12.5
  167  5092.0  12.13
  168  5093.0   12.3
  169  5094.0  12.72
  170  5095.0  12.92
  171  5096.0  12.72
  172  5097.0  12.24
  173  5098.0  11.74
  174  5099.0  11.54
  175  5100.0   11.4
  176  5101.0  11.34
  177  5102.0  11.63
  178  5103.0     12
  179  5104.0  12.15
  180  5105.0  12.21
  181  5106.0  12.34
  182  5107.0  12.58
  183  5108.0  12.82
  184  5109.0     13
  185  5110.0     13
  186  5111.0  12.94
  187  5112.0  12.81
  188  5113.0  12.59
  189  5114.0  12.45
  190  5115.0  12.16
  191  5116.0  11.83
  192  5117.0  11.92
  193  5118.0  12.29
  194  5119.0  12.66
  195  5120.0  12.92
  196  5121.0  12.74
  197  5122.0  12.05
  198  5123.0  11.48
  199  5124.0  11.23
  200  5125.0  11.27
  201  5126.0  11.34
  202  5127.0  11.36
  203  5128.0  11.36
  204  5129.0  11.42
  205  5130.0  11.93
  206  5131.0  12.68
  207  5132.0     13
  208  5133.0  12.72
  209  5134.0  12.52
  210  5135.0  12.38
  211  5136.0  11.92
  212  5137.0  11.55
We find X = 12.8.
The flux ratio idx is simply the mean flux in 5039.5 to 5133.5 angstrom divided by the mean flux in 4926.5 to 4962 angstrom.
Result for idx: 0.95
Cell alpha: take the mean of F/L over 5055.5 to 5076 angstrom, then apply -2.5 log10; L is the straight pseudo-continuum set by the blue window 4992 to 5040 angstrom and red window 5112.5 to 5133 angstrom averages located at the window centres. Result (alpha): -0.05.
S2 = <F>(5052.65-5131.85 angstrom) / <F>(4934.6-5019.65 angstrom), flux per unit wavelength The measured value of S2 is 0.95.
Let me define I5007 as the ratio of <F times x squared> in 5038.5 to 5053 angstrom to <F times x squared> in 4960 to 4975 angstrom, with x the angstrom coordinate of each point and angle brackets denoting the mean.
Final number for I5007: 0.9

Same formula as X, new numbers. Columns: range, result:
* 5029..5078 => 12.5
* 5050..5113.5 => 12.4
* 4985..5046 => 12.6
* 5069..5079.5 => 12.5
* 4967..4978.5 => 13.3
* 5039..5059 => 12.4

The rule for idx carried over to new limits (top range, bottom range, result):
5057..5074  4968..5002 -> 1.04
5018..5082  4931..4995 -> 0.97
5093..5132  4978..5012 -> 0.94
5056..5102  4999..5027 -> 0.96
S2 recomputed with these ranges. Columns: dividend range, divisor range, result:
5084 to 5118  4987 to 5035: 0.95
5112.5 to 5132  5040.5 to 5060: 0.95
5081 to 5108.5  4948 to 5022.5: 0.93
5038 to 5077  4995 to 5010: 0.90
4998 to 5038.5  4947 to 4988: 0.99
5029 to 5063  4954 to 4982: 0.95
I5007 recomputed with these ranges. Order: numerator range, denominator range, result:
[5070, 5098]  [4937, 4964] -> 0.97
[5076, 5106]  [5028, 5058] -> 0.99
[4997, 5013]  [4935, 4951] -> 1.08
